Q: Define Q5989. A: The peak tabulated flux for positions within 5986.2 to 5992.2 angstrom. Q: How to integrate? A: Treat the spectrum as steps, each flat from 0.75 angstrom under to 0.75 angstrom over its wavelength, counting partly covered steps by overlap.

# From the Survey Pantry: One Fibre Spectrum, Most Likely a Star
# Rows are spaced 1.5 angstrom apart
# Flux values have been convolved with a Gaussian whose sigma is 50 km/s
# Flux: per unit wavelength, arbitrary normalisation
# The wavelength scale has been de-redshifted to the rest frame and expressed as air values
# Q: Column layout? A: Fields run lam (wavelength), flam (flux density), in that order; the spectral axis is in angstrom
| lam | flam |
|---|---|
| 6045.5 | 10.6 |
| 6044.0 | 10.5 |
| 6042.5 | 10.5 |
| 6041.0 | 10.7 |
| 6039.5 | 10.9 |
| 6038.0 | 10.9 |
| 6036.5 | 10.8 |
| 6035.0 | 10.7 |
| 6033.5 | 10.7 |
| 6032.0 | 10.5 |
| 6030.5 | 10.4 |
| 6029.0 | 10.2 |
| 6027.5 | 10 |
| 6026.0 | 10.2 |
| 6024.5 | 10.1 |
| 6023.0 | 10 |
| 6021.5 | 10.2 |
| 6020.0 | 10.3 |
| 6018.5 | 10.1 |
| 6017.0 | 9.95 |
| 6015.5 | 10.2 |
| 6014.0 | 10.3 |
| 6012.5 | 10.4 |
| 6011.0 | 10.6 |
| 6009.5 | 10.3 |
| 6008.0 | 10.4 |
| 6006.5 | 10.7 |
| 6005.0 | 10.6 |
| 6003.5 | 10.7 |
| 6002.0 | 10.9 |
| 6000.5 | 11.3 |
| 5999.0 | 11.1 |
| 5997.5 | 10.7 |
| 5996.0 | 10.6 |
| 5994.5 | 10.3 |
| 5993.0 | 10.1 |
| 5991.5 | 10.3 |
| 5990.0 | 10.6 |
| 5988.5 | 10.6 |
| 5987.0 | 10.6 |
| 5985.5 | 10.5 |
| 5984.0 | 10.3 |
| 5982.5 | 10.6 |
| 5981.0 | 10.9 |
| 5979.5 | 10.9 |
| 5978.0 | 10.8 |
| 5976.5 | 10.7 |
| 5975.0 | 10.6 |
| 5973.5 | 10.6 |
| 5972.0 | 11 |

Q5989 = 10.6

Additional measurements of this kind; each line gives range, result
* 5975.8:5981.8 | 10.9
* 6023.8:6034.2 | 10.7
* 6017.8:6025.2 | 10.3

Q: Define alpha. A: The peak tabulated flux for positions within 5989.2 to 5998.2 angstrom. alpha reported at 10.7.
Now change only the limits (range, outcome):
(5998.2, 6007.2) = 11.3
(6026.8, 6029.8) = 10.2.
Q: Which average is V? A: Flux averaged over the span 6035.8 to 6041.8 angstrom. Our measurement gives 10.8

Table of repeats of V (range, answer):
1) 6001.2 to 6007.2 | 10.7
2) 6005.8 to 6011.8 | 10.5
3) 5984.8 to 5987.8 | 10.6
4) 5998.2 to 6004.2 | 11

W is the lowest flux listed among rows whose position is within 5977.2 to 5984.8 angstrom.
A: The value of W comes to 10.3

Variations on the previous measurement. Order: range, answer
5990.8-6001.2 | 10.1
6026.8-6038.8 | 10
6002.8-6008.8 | 10.4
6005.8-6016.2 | 10.2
